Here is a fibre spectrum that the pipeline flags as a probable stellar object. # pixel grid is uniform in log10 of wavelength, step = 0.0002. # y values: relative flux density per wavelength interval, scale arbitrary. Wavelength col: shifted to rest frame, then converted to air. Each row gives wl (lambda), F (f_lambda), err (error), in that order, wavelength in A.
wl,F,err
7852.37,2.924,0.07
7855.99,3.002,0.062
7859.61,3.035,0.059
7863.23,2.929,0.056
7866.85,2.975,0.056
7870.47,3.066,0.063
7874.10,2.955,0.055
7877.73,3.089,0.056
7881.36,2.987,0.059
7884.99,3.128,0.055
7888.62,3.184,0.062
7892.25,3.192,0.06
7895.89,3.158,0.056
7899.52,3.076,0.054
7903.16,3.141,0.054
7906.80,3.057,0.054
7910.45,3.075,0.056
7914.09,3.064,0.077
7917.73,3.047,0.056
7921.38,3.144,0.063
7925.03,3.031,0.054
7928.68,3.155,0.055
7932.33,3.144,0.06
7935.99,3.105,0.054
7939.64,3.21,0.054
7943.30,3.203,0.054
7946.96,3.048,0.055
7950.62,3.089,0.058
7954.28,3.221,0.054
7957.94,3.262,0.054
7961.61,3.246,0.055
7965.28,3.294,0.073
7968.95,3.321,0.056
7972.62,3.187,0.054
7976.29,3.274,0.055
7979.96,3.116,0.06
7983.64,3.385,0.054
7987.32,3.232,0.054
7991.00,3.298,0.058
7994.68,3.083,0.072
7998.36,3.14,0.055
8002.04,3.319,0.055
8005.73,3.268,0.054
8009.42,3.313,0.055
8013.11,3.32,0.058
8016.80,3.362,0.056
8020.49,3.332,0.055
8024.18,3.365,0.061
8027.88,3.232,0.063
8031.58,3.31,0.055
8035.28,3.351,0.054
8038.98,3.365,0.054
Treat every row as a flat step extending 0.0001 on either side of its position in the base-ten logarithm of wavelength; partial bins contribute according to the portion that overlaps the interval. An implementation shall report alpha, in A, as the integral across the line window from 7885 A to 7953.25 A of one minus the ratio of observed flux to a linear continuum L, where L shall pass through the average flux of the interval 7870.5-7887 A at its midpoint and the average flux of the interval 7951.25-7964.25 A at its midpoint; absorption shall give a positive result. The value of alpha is 0.4 A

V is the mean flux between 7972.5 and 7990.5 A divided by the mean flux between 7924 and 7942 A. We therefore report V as 1.04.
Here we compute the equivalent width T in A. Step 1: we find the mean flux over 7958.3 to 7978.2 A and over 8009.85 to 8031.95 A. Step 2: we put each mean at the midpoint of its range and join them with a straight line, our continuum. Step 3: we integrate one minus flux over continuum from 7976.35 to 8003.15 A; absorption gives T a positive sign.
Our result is 0.5 A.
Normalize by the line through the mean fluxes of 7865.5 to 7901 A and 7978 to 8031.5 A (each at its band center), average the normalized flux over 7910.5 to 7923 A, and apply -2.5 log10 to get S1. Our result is 0.018 mag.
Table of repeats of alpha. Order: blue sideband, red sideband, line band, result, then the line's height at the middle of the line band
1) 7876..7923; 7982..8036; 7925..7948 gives 0.2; 3.16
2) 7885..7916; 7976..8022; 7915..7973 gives 0.3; 3.18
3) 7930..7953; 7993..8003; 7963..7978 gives -0.5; 3.15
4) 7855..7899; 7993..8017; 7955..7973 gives -0.4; 3.19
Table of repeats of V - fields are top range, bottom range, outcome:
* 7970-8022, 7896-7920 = 1.06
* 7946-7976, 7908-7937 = 1.04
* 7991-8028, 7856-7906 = 1.07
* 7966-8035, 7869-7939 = 1.06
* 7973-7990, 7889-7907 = 1.04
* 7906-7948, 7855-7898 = 1.02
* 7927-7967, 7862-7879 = 1.06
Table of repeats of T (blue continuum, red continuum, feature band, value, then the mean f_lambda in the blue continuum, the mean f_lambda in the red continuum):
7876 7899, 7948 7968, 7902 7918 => 0.4 A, 3.12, 3.22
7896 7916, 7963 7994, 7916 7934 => 0.2 A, 3.09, 3.26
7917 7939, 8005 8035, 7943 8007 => -0.1 A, 3.11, 3.32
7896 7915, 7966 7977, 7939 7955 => 0.3 A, 3.09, 3.26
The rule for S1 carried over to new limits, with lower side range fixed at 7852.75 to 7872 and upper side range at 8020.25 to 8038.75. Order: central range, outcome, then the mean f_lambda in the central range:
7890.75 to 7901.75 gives -0.03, 3.14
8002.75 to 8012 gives -0.01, 3.29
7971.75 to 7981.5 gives 0.01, 3.2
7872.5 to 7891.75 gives -0.02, 3.08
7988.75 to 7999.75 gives 0.02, 3.18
